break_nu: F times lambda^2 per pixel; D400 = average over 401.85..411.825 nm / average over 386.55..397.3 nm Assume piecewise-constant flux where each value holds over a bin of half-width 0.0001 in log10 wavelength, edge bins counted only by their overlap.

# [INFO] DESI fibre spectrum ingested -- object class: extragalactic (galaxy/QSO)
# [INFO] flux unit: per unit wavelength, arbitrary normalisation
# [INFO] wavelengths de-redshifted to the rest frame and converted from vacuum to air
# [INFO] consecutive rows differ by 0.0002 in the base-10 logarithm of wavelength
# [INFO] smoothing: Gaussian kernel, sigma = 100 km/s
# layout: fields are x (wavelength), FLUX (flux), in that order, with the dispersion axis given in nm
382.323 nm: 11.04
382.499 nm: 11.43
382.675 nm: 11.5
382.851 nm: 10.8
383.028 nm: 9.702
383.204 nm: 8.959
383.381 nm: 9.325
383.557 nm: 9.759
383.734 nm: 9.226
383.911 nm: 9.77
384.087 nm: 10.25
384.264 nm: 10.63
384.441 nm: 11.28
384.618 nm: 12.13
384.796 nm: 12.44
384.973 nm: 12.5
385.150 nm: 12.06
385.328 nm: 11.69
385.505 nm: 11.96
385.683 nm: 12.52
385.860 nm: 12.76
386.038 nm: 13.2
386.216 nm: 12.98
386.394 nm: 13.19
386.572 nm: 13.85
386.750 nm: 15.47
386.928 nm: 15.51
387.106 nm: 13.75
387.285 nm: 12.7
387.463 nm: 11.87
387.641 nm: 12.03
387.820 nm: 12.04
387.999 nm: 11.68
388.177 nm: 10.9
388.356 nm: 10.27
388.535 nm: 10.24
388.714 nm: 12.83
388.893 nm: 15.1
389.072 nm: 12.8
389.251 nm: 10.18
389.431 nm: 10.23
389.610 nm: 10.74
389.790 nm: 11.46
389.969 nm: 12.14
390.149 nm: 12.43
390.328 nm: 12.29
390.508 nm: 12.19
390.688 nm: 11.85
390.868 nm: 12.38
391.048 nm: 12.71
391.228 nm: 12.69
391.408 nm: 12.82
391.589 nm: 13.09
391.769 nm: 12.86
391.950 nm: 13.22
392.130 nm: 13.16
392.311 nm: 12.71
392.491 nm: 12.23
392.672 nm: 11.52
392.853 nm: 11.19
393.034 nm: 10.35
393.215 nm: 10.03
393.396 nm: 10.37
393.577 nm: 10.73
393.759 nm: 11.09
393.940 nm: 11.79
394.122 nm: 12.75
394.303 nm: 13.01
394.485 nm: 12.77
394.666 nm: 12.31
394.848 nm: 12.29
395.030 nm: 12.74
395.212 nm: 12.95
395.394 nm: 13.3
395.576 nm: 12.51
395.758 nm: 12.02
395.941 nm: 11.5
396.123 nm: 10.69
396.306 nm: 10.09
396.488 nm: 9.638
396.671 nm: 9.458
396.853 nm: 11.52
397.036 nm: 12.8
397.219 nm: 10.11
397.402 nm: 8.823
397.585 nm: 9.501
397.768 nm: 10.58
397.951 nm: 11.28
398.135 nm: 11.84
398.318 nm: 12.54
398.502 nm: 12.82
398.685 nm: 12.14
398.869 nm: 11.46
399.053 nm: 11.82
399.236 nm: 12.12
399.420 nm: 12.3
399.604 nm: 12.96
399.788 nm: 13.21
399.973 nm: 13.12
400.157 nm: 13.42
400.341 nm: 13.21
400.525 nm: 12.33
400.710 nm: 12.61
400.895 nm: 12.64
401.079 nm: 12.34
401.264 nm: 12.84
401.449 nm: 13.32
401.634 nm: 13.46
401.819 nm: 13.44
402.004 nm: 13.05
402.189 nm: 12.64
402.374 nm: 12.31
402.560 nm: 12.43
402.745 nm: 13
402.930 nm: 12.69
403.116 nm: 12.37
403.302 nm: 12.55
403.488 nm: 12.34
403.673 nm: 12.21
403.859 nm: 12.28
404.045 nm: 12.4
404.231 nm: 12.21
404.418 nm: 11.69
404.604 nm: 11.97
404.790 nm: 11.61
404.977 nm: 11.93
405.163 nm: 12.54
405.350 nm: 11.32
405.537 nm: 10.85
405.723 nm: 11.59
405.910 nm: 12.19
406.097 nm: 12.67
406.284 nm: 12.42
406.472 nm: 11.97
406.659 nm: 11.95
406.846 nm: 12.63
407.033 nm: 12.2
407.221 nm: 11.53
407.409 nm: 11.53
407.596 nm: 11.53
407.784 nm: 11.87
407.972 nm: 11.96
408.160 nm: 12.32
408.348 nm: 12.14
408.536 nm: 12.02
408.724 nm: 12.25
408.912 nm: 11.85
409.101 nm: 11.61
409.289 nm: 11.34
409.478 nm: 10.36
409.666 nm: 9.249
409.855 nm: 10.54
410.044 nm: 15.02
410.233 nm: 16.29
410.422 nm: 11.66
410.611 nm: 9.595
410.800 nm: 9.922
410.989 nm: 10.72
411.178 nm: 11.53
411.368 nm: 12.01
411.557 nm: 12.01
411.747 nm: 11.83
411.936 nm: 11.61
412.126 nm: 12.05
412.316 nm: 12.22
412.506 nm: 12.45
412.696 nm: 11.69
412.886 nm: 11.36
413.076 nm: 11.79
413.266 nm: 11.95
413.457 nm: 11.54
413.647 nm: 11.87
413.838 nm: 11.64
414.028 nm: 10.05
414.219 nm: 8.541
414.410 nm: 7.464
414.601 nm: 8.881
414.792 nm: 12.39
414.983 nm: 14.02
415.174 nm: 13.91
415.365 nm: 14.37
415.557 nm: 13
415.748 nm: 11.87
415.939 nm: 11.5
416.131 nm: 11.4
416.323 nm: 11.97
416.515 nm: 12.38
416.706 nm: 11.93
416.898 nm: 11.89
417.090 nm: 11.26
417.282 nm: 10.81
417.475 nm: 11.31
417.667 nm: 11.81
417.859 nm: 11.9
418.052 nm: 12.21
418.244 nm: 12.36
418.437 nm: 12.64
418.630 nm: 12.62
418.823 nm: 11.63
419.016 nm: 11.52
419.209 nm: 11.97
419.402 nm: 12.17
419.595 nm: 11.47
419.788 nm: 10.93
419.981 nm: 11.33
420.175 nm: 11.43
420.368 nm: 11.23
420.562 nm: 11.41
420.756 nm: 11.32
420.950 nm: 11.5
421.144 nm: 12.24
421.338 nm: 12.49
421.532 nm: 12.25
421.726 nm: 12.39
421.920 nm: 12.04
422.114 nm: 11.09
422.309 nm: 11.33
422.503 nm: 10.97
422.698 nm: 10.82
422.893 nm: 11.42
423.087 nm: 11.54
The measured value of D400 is 1.07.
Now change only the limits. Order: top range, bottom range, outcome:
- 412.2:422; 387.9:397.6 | 1.13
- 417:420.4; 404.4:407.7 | 1.05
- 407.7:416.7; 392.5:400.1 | 1.09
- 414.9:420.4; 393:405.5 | 1.10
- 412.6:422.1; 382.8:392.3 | 1.13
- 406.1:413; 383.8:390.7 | 1.09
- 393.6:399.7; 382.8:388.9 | 1.04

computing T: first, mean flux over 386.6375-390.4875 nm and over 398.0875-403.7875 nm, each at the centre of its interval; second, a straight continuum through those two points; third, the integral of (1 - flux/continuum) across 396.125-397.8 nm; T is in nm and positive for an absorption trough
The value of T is 0.30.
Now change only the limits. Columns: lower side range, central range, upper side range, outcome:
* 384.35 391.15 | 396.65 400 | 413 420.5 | 0.13 nm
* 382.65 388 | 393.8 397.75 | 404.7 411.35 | 0.10 nm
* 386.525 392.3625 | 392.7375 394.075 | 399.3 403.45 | 0.18 nm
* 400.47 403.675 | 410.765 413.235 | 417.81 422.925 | 0.10 nm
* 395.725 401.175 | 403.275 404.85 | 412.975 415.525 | -0.07 nm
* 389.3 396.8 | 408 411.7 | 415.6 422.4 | 0.03 nm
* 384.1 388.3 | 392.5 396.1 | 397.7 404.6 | 0.19 nm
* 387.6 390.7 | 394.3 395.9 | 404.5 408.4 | -0.11 nm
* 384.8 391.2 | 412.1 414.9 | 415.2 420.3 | 0.22 nm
